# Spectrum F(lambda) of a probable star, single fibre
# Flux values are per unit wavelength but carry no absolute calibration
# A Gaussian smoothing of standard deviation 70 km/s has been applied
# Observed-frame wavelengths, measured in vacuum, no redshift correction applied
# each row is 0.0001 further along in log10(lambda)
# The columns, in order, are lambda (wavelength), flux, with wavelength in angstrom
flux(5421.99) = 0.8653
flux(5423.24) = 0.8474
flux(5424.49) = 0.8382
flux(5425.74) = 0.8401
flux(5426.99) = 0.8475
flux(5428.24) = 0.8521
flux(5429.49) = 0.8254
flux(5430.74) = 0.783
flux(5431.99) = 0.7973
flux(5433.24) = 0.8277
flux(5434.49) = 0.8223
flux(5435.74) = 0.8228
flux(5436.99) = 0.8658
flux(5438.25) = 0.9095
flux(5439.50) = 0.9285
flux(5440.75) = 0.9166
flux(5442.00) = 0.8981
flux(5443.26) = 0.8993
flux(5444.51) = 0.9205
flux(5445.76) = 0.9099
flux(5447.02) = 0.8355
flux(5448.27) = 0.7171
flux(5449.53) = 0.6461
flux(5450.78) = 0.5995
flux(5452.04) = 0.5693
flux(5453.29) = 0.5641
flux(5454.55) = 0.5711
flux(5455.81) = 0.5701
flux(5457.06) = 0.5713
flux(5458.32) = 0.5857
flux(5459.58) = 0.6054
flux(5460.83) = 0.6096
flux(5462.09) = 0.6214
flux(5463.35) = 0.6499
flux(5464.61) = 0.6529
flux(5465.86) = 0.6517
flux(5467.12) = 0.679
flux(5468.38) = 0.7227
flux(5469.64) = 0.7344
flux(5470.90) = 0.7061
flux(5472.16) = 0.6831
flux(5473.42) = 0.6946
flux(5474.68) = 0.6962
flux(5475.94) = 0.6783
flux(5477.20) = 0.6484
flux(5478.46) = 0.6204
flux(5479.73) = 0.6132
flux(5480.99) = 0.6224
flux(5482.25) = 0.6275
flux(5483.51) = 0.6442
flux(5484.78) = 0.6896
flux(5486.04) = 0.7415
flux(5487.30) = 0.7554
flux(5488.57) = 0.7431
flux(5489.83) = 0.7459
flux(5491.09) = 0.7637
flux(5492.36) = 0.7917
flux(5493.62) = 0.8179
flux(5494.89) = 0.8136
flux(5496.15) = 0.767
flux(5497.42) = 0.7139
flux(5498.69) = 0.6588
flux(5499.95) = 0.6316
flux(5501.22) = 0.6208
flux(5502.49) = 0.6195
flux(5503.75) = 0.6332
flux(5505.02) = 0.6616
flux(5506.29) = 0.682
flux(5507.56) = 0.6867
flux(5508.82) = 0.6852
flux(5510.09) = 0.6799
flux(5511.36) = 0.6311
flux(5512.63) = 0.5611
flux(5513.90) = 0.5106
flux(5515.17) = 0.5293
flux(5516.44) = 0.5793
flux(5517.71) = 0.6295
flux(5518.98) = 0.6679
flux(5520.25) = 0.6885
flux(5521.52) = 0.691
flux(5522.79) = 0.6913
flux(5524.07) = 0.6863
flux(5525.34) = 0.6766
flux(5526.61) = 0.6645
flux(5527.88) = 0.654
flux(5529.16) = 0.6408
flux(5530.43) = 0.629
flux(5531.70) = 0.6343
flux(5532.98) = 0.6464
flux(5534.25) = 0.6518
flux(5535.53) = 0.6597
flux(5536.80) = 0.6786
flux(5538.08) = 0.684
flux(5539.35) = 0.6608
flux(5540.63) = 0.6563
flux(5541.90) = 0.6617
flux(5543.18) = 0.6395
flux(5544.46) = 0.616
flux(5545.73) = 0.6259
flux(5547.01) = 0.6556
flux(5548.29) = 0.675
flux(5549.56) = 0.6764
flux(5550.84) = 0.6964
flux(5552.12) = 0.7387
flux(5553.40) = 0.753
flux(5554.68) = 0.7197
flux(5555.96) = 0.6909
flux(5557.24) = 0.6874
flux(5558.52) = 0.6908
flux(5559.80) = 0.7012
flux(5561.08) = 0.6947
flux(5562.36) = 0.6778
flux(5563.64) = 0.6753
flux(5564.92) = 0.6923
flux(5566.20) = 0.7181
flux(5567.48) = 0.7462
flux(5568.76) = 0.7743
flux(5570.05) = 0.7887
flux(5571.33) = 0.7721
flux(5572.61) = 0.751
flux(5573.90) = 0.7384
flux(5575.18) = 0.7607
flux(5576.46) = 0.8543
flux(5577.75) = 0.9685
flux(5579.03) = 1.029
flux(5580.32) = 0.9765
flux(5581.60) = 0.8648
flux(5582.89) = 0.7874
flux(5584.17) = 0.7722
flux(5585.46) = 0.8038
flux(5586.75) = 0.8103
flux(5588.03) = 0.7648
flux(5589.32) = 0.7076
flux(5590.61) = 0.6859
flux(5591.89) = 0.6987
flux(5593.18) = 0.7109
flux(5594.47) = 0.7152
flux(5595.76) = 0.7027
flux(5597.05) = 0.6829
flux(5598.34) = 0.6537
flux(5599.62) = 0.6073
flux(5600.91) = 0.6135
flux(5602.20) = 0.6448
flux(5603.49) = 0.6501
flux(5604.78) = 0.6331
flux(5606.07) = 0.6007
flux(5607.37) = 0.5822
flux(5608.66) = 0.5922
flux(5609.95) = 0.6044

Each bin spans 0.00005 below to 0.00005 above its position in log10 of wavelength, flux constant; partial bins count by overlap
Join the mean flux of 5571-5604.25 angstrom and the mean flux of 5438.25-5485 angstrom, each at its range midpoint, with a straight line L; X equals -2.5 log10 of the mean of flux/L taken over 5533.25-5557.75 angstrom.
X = 0.095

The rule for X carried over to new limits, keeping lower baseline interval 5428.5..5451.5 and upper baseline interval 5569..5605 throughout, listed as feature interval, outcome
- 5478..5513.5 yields 0.170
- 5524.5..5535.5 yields 0.203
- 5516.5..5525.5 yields 0.178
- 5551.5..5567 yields 0.098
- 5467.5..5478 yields 0.171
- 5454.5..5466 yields 0.321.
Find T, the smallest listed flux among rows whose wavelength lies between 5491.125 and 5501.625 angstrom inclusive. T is 0.6208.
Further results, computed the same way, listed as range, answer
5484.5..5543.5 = 0.5106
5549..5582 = 0.6753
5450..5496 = 0.5641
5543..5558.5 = 0.616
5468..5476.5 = 0.6783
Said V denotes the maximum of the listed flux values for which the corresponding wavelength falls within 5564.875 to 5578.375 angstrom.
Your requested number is 0.9685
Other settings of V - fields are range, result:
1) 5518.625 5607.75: 1.029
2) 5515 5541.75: 0.6913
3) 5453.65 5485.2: 0.7344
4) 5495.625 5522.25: 0.767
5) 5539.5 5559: 0.753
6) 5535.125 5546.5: 0.684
